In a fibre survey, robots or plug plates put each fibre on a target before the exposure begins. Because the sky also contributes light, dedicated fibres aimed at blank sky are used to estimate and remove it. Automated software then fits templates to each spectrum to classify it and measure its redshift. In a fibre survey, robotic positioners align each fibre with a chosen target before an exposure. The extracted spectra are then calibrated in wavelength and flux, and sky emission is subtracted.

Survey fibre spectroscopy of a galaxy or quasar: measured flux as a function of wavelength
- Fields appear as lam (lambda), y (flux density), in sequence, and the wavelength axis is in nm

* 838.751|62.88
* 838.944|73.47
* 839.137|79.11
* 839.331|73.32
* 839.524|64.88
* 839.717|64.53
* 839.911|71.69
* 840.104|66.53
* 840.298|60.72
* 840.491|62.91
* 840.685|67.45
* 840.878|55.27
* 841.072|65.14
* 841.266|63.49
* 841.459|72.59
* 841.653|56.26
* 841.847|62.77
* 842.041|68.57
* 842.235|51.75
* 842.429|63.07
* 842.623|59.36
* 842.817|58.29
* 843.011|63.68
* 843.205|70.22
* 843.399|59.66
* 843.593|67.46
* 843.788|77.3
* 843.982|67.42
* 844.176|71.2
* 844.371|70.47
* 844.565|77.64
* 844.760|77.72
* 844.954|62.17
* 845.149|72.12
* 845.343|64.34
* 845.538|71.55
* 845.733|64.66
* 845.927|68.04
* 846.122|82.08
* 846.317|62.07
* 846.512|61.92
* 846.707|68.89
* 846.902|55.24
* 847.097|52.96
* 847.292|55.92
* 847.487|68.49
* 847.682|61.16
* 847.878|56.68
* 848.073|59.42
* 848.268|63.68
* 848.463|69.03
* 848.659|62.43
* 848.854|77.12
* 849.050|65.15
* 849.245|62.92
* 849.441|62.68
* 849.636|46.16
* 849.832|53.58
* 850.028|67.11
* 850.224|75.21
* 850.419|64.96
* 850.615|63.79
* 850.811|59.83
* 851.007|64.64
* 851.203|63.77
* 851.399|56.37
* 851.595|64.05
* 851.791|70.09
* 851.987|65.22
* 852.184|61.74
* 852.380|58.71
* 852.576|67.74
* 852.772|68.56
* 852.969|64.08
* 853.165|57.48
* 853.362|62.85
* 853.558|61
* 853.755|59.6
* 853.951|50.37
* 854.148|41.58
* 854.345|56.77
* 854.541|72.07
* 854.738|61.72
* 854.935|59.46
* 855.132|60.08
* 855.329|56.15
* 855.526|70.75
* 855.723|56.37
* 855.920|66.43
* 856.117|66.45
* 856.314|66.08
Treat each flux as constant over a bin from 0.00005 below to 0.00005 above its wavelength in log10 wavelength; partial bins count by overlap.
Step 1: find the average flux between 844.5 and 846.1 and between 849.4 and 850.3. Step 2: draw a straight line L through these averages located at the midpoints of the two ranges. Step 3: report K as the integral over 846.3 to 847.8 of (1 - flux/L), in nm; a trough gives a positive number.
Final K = 0.13 nm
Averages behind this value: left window 70.2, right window 60.5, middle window 60.7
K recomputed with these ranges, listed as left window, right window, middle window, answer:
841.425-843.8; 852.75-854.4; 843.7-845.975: -0.306 nm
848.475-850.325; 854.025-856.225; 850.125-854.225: 0.015 nm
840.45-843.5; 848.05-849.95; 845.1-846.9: -0.149 nm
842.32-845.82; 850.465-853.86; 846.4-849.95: 0.213 nm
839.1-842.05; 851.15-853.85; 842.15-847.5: -0.105 nm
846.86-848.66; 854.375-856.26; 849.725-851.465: -0.050 nm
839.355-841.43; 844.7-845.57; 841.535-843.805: 0.140 nm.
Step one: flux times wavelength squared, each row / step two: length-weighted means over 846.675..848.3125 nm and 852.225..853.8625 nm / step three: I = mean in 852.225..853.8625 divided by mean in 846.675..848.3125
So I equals 1.1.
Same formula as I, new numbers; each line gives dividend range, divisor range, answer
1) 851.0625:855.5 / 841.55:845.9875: 0.94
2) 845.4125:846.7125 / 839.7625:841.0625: 1.08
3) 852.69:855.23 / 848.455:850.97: 0.95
